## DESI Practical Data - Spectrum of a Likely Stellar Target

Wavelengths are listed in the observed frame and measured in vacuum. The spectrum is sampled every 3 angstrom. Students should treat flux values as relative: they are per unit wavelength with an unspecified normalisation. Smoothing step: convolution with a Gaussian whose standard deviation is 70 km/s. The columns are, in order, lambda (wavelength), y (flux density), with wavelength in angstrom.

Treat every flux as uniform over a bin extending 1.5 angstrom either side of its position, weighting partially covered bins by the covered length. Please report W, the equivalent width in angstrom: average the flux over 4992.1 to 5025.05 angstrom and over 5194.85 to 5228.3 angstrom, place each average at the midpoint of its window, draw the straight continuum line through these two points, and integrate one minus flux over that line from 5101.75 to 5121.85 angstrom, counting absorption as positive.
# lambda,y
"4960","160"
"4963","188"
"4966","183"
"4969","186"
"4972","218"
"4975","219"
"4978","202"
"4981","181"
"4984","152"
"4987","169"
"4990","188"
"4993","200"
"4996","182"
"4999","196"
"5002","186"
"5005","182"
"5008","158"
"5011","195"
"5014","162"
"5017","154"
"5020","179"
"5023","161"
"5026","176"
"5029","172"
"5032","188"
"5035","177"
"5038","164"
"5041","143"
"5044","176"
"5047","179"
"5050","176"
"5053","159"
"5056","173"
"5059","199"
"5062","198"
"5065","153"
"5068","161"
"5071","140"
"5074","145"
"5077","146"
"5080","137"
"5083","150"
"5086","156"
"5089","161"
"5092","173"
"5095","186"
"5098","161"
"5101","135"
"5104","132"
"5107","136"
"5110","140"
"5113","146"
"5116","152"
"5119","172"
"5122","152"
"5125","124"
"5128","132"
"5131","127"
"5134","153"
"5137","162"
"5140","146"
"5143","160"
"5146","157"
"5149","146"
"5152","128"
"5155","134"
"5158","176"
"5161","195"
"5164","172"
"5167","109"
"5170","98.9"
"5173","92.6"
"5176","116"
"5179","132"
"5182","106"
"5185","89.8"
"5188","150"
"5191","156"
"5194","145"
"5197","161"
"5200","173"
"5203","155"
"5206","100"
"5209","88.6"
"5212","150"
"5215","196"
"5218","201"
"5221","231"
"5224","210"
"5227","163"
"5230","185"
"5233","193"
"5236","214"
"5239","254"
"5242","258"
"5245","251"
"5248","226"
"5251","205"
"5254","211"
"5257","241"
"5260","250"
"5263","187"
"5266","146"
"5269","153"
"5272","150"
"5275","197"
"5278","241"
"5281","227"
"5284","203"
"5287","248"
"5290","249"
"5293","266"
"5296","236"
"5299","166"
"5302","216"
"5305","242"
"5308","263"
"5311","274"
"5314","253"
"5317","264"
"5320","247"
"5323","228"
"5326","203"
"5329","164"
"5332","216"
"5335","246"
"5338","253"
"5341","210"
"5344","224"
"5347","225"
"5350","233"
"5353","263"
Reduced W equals 2.9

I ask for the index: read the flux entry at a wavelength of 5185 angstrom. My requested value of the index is 89.8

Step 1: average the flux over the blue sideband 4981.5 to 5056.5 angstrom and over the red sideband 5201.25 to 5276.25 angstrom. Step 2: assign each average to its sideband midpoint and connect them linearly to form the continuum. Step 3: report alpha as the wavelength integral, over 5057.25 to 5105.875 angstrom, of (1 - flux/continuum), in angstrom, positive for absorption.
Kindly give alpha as 5.7 angstrom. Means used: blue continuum 174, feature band 158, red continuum 193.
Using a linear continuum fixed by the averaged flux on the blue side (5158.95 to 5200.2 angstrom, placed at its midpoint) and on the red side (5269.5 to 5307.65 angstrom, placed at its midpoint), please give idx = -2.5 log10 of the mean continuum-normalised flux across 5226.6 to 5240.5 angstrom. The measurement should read -0.16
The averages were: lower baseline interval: 135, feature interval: 205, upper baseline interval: 220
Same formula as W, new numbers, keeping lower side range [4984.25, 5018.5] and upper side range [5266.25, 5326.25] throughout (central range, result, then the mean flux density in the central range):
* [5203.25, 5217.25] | 4.8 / 139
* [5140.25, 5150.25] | 2.4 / 154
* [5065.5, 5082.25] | 3.8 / 146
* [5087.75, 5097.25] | 1.0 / 173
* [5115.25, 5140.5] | 6.6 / 147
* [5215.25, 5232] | 1.2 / 198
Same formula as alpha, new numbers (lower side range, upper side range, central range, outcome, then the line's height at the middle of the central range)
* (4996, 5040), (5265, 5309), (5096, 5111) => 3.59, 187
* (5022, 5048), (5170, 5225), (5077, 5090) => 1.04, 163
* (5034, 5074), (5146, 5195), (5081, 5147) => 0.16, 151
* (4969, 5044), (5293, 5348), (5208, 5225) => 2.59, 214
